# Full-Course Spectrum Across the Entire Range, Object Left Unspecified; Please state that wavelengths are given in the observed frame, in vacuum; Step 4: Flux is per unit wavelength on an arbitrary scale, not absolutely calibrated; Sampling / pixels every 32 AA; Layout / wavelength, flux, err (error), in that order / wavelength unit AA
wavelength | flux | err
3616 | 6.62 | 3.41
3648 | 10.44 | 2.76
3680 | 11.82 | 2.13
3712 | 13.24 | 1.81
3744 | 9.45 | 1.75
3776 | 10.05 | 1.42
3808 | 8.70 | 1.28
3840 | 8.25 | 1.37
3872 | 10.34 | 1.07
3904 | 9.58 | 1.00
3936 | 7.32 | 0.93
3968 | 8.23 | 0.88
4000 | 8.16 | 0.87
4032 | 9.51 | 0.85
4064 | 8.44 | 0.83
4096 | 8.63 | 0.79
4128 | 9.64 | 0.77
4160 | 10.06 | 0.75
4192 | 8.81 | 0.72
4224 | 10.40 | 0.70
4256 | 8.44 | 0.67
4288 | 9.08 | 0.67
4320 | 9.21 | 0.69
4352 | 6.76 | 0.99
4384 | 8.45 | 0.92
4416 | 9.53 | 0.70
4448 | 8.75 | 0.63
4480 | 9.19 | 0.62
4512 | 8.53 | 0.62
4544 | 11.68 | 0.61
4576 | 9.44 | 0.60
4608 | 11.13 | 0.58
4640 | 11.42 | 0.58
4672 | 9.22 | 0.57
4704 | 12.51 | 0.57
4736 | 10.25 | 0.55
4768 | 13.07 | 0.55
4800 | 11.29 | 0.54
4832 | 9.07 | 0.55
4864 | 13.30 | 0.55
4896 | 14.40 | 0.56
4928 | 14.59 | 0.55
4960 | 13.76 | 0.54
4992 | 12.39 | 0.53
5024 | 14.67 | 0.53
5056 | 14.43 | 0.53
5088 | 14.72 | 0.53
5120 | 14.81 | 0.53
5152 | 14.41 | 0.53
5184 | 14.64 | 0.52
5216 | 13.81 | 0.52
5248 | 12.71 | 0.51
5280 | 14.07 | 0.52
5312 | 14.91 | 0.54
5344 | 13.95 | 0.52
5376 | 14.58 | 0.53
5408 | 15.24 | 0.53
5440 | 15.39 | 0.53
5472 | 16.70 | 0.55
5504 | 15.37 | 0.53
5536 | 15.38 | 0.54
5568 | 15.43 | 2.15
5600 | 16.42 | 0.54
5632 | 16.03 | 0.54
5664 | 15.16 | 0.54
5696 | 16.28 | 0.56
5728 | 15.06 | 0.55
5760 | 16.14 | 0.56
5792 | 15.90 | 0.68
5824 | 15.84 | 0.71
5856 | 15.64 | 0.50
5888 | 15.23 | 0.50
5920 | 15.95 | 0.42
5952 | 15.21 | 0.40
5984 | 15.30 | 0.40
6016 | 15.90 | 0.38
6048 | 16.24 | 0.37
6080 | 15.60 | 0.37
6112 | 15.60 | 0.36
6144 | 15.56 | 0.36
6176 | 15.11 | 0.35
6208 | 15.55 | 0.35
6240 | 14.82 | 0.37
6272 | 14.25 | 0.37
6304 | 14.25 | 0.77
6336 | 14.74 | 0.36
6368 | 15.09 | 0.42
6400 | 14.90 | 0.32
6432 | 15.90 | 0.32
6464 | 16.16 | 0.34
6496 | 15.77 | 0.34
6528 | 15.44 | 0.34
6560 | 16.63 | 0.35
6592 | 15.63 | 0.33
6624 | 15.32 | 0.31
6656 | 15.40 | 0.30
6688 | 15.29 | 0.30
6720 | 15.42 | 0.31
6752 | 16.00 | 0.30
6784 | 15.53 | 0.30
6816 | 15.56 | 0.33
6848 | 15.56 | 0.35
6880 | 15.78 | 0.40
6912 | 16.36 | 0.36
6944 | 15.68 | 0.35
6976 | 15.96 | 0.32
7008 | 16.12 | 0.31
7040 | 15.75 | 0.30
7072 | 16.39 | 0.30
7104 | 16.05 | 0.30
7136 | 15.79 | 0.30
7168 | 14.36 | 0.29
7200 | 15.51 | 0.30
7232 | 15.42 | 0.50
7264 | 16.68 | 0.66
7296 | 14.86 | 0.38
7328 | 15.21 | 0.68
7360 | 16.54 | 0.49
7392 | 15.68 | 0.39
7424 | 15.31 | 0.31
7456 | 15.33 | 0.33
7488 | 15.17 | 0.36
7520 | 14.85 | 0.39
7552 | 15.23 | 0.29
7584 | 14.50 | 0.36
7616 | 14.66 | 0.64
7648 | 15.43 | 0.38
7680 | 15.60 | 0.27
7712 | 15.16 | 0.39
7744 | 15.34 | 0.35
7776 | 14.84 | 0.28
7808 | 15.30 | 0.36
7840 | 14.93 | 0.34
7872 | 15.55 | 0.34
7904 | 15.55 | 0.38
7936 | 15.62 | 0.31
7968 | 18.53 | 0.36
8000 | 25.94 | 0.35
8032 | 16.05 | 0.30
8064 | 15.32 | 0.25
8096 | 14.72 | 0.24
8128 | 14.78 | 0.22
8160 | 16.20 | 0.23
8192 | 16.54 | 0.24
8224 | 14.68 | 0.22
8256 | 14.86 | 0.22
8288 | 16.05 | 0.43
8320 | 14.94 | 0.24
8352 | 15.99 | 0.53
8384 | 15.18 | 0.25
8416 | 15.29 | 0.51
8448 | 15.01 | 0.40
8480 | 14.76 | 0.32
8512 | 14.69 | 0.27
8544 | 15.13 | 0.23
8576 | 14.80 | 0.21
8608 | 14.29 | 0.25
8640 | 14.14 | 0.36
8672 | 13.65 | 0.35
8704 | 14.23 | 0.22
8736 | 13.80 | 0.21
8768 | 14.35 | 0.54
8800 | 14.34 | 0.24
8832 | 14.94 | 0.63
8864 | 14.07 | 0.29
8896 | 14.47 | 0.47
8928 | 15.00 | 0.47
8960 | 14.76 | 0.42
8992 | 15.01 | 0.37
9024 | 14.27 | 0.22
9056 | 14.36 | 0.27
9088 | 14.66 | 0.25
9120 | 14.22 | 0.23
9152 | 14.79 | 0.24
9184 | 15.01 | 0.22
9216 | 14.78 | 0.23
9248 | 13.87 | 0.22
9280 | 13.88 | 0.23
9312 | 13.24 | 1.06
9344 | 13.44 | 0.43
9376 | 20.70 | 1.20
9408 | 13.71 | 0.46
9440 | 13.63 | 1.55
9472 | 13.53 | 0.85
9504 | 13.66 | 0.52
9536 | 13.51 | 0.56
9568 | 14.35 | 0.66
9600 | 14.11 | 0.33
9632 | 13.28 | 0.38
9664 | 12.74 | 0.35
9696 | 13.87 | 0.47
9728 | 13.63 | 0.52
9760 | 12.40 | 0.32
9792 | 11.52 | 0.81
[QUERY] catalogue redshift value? 0.22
